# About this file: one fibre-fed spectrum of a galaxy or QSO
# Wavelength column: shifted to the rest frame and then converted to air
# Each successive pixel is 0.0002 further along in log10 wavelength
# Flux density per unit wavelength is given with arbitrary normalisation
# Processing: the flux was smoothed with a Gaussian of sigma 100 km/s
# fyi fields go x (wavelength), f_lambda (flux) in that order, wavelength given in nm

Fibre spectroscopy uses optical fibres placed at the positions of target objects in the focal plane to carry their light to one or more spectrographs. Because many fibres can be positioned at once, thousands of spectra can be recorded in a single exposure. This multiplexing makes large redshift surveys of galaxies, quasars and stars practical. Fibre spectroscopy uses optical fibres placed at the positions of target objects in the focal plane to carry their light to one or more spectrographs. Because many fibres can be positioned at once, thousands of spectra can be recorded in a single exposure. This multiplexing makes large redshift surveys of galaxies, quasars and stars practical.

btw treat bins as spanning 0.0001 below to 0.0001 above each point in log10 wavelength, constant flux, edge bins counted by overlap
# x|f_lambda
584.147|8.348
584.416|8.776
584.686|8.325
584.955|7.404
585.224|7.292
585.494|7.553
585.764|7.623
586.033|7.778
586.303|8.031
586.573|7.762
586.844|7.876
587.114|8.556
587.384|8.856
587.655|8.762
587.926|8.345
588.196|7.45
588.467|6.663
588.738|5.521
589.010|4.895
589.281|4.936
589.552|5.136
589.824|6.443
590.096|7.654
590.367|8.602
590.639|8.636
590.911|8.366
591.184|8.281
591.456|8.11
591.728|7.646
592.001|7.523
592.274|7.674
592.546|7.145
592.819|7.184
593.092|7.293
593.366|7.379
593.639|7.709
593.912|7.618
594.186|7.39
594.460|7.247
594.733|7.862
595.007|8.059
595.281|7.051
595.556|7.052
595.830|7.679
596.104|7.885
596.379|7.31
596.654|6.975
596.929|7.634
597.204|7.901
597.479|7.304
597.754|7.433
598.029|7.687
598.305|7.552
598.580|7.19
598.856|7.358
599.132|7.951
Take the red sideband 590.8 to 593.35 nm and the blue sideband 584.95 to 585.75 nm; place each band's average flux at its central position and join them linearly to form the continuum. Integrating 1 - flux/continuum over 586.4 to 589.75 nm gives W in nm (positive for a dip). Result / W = 0.21 nm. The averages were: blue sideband 7.45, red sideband 7.67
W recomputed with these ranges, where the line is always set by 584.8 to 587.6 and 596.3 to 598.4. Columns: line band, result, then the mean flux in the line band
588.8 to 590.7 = 0.31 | 6.49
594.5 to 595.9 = 0.01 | 7.52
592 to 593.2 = 0.05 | 7.35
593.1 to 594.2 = 0.02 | 7.51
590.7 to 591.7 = -0.07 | 8.22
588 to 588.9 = 0.14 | 6.62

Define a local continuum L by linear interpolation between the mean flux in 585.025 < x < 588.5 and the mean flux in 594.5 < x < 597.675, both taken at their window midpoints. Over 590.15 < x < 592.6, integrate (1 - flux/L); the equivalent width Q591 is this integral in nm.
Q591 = -0.09 nm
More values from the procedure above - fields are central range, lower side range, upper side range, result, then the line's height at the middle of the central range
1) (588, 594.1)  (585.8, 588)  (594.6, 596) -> 0.529 nm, 7.89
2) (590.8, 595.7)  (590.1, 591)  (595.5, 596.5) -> 0.241 nm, 7.98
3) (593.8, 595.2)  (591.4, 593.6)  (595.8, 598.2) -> -0.021 nm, 7.5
